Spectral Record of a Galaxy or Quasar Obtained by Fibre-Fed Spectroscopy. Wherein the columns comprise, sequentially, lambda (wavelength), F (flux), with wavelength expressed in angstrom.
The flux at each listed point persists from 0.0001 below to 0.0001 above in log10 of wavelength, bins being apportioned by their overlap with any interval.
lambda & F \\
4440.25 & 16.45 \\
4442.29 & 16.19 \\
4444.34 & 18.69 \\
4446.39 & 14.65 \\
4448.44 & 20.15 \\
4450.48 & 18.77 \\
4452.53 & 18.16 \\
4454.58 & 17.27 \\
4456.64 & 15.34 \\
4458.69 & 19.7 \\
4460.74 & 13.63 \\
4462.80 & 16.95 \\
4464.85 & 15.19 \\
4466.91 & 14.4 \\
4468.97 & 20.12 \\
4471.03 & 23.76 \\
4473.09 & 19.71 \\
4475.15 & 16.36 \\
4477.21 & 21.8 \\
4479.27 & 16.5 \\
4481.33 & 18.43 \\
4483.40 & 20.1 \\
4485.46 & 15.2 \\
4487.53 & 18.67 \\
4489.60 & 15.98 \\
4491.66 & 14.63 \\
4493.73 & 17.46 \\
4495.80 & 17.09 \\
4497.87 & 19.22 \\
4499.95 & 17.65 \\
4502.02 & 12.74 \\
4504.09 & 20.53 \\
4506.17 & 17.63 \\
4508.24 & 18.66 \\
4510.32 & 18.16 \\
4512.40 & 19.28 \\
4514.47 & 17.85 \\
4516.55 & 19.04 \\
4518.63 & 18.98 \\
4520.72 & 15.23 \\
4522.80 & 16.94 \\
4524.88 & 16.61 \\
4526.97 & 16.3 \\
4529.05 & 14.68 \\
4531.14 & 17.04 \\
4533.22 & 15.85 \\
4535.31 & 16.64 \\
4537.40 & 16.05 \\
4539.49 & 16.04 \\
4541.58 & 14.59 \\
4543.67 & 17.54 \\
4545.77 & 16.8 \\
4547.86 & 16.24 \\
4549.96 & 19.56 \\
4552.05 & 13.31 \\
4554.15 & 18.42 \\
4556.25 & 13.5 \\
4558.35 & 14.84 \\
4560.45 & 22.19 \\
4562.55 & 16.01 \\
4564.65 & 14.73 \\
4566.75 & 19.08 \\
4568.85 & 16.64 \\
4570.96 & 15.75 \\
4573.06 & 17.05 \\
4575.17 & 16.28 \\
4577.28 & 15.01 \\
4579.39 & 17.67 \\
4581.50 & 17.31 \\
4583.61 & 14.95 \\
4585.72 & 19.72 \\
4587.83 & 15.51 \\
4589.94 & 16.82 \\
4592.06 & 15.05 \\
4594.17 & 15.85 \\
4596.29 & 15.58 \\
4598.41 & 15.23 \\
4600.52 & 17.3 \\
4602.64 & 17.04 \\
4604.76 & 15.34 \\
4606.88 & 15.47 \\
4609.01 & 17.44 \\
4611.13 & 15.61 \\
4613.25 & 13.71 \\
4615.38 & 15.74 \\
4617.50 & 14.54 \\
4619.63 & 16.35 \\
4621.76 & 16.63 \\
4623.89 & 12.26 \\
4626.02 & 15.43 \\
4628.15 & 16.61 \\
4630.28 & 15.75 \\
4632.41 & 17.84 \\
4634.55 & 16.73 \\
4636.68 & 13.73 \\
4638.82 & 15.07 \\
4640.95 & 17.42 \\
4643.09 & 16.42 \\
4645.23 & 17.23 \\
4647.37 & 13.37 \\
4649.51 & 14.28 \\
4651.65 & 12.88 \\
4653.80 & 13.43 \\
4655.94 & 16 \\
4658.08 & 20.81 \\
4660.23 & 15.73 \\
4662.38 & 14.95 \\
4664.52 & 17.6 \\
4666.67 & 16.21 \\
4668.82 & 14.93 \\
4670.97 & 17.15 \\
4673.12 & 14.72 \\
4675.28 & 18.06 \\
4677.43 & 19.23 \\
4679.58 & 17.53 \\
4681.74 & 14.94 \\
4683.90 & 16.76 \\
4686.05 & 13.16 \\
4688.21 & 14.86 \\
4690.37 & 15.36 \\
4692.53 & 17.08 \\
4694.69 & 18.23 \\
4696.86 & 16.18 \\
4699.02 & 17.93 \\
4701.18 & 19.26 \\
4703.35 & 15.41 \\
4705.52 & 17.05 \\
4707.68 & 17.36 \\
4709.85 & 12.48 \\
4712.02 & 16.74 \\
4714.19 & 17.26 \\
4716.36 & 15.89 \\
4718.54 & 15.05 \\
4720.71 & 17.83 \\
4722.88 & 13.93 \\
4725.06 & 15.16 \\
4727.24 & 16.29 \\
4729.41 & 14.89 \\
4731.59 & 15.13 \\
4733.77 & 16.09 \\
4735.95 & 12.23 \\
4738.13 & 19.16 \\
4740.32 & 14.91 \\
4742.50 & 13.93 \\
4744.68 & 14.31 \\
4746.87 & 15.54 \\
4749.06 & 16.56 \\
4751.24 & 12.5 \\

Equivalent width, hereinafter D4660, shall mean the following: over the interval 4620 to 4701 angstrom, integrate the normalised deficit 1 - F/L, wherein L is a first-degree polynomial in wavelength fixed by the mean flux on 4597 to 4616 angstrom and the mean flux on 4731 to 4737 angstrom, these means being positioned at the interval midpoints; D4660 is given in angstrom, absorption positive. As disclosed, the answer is -4.2 angstrom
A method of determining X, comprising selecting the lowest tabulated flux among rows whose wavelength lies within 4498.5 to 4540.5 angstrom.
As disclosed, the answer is 12.74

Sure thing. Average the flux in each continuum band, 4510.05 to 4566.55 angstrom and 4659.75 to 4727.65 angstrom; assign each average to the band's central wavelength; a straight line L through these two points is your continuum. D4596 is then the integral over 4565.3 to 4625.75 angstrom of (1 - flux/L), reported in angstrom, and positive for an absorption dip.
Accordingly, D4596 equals 1.8 angstrom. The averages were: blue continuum 16.8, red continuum 16.3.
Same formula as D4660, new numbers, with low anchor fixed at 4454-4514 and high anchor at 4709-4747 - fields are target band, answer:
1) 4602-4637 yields 1.53 angstrom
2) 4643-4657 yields 1.24 angstrom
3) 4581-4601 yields 0.47 angstrom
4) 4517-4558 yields 1.97 angstrom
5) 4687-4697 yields -0.38 angstrom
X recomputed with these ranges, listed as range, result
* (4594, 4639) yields 12.26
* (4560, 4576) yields 14.73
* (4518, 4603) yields 13.31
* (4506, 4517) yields 17.63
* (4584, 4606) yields 15.05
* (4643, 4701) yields 12.88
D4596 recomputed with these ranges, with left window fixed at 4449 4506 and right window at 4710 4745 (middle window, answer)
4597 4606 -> 0.21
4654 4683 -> -1.20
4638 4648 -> 0.11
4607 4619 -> 0.75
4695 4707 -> -1.16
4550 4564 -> 0.32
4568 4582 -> 0.25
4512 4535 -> 0.32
